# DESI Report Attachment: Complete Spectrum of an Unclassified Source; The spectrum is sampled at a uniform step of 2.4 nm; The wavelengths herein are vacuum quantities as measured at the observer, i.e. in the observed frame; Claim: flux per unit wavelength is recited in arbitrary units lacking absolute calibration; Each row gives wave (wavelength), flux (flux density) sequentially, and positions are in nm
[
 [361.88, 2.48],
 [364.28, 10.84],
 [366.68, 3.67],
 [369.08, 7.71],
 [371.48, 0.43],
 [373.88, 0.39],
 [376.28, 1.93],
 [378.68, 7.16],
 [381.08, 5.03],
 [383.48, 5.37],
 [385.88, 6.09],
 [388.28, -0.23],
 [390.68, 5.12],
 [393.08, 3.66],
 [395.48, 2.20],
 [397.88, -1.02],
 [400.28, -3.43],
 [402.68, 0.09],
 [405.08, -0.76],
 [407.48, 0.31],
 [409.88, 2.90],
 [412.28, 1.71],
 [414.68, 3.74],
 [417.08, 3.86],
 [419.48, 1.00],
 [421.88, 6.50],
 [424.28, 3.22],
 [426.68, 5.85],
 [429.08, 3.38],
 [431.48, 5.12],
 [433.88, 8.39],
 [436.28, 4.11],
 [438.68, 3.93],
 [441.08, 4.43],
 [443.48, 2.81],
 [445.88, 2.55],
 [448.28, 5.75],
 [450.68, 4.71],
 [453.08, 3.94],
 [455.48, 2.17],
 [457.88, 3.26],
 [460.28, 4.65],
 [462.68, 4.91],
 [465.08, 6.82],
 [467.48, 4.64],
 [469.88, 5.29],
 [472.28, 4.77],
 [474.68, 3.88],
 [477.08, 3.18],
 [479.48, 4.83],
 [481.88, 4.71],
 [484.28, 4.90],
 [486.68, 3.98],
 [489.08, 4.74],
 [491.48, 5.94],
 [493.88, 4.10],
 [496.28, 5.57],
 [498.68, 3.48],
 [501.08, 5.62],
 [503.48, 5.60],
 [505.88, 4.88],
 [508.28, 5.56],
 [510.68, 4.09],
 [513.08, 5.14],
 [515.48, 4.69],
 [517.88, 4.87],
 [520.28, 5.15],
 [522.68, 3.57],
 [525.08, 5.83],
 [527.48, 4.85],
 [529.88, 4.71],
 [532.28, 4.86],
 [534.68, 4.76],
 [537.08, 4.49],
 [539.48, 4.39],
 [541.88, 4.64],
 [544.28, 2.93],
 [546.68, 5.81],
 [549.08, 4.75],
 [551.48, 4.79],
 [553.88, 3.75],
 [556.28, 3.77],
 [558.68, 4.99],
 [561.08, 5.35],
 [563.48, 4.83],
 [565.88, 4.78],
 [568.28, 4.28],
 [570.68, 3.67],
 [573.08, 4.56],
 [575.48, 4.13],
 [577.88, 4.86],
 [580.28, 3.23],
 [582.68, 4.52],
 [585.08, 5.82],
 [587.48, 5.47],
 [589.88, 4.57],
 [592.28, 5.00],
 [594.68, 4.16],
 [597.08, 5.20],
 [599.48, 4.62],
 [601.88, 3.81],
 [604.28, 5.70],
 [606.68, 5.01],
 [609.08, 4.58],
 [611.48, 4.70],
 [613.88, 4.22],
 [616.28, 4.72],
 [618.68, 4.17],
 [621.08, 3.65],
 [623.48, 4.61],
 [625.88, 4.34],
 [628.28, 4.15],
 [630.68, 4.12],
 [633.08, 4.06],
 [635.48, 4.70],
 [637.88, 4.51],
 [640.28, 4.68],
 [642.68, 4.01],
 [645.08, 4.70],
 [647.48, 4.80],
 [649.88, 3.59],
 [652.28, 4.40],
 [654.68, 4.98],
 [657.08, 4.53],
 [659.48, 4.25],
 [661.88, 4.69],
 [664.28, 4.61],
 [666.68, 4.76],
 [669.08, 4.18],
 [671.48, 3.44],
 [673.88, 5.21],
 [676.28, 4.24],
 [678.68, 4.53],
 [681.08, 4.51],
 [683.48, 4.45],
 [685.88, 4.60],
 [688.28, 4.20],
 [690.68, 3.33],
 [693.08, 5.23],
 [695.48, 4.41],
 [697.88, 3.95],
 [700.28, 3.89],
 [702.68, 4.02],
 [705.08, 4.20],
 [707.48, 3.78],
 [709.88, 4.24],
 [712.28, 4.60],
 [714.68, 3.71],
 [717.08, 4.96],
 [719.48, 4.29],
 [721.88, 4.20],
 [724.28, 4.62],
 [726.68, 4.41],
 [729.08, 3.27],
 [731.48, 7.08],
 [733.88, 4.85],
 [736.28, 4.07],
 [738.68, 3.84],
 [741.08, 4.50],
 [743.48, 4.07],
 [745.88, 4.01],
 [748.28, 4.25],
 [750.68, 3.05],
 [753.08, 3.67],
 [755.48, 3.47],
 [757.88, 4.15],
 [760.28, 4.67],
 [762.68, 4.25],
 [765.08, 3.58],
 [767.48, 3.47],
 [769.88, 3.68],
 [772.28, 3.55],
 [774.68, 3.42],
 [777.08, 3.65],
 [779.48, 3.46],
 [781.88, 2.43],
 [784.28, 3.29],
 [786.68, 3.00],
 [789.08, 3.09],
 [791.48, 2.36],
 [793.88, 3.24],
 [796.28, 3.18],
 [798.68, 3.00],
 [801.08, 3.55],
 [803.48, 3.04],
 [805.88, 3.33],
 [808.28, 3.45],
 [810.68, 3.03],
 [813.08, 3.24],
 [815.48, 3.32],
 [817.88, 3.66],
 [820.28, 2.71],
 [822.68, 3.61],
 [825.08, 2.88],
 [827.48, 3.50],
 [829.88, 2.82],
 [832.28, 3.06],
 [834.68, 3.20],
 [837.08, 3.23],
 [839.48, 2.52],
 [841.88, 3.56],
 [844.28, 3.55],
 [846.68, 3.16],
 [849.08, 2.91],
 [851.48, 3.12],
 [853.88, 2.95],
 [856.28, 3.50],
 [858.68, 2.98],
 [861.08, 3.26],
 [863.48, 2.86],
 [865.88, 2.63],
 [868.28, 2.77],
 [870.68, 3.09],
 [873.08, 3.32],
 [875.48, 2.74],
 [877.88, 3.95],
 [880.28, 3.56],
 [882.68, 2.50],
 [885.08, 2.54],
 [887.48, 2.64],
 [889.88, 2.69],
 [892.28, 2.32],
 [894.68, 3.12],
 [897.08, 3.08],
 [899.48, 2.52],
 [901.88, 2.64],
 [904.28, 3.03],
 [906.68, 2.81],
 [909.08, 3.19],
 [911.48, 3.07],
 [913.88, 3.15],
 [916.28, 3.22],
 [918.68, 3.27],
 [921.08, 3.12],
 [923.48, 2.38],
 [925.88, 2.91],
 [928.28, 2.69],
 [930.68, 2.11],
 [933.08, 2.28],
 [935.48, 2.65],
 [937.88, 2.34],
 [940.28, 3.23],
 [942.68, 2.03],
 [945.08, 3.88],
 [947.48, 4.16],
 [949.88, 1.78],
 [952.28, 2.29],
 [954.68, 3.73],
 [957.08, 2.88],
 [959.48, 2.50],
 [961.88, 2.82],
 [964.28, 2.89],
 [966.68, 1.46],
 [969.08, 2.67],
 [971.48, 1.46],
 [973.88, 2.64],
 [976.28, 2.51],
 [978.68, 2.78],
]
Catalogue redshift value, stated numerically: 0.115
